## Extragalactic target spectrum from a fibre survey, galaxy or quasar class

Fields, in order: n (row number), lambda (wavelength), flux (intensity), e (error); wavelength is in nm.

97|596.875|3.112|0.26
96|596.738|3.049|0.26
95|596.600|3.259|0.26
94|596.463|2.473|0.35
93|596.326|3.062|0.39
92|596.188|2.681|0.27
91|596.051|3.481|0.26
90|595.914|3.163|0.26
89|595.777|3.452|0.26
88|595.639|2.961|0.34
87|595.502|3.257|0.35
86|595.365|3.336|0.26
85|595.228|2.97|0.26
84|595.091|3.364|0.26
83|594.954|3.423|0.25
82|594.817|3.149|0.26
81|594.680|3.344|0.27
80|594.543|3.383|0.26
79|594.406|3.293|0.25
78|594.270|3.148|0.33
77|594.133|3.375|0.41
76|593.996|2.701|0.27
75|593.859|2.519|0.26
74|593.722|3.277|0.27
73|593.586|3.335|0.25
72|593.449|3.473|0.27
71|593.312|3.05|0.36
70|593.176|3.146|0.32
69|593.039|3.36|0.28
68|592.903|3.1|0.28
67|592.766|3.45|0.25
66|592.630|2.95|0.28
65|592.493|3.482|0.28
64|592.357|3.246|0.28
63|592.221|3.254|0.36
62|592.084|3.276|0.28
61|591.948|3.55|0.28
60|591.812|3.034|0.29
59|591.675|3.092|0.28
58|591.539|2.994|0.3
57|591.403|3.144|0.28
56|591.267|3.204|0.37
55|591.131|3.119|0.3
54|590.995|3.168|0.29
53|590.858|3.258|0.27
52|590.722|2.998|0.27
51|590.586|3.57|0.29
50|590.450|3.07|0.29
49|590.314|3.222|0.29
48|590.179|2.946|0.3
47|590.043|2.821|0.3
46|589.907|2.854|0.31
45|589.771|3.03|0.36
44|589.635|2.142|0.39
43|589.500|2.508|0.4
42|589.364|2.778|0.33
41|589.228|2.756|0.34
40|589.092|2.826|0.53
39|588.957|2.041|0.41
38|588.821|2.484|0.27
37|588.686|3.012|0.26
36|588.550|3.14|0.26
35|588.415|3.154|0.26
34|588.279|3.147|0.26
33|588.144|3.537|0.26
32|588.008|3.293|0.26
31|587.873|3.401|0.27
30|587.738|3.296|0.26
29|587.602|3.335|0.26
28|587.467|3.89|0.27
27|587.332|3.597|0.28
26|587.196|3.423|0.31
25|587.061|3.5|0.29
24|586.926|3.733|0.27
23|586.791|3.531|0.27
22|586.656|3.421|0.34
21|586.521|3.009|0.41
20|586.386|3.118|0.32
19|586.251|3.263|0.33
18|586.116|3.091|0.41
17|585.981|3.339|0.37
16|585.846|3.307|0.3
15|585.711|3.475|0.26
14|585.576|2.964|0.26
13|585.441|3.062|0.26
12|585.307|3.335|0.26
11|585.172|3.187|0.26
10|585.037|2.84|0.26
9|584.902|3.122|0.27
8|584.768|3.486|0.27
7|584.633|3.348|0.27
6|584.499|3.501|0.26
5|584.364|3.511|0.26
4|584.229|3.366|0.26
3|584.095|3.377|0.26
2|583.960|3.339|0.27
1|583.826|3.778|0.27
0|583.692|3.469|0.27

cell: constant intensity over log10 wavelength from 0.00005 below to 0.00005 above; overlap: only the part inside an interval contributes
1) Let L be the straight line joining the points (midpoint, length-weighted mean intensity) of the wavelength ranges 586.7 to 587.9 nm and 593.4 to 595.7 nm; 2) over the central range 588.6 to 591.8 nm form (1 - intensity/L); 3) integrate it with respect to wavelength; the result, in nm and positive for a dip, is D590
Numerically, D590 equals 0.44 nm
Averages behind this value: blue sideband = 3.52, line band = 2.92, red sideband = 3.19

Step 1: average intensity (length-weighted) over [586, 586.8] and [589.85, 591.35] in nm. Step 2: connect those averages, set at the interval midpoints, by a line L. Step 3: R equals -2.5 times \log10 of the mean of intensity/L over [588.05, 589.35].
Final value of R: 0.09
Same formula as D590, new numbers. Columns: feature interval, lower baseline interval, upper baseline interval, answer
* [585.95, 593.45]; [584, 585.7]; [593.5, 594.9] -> 0.14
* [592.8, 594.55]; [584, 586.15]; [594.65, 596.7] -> 0.01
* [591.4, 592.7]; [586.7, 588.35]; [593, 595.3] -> 0.03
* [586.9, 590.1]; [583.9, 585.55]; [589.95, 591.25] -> 0.12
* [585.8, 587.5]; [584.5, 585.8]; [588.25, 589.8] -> -0.21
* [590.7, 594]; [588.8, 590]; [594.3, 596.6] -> -0.34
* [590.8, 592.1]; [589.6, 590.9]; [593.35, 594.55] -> -0.05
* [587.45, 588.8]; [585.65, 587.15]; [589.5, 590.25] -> -0.10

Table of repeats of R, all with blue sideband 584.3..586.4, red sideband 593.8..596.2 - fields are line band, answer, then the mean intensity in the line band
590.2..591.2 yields 0.01 mag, 3.19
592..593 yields -0.02 mag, 3.26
